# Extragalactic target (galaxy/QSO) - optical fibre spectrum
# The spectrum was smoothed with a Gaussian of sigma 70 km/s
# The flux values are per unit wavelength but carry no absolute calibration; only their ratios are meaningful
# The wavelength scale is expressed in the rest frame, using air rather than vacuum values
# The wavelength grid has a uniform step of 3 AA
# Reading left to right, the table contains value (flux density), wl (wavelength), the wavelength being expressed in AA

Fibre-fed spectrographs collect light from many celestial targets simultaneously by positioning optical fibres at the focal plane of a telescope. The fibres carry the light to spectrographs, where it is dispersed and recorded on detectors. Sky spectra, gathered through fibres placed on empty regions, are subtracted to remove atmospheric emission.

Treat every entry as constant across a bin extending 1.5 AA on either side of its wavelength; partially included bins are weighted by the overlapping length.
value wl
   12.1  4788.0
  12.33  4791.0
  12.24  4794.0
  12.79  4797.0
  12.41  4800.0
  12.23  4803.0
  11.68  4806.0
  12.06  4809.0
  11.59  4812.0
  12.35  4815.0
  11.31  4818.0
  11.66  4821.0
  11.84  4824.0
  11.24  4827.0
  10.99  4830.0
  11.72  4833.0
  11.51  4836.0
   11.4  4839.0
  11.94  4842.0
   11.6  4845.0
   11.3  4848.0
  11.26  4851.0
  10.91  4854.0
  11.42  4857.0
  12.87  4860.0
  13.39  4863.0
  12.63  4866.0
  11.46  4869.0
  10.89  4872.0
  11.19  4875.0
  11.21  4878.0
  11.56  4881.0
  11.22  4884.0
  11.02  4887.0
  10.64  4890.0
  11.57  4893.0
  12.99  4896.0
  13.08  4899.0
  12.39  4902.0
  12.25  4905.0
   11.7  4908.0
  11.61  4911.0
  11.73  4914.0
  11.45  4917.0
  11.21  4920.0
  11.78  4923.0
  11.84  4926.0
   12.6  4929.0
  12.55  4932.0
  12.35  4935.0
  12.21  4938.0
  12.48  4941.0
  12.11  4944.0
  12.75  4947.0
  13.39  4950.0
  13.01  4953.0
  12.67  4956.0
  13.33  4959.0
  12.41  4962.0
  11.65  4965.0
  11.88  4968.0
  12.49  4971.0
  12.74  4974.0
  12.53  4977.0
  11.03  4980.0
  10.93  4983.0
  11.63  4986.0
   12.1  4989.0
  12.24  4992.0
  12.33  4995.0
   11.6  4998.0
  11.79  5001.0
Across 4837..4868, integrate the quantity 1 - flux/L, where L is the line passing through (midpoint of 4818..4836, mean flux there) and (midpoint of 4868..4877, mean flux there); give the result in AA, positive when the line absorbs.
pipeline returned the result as -1.5 AA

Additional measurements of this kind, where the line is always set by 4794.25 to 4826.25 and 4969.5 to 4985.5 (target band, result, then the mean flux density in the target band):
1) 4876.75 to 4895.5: 1.0 AA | 11.3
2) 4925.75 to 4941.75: -0.6 AA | 12.4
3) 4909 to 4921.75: 0.5 AA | 11.5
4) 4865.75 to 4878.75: 0.6 AA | 11.4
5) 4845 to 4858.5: 0.8 AA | 11.3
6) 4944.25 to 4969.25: -1.4 AA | 12.6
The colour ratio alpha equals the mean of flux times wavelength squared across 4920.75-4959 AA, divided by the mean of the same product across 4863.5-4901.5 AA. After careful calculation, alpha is 1.09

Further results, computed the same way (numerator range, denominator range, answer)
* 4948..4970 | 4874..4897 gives 1.14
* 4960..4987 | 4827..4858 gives 1.11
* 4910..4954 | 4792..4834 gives 1.08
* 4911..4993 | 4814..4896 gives 1.09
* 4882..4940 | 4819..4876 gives 1.05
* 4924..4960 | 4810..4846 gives 1.14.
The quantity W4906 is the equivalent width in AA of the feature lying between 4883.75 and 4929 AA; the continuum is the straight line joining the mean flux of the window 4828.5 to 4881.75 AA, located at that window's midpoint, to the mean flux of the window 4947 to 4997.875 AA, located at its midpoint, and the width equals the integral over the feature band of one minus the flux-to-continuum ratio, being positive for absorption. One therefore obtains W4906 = 0.4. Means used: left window 11.6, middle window 11.8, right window 12.3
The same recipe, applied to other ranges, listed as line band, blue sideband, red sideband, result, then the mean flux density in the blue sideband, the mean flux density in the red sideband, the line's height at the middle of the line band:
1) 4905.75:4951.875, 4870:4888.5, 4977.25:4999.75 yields -2.76 AA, 11.2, 11.7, 11.4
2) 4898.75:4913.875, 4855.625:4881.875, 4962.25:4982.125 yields -0.21 AA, 11.9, 12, 11.9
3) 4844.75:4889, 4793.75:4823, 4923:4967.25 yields 2.30 AA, 12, 12.5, 12.2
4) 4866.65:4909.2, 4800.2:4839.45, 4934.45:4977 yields 1.56 AA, 11.7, 12.5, 12.1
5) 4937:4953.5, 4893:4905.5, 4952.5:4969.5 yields -0.21 AA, 12.6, 12.5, 12.5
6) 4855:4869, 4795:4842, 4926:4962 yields -0.36 AA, 11.8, 12.6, 12.1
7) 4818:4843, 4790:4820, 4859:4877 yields 1.13 AA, 12.1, 12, 12.1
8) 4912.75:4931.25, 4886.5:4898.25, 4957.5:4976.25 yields 0.29 AA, 11.7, 12.4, 12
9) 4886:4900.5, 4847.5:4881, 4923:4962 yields 0.16 AA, 11.7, 12.6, 12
